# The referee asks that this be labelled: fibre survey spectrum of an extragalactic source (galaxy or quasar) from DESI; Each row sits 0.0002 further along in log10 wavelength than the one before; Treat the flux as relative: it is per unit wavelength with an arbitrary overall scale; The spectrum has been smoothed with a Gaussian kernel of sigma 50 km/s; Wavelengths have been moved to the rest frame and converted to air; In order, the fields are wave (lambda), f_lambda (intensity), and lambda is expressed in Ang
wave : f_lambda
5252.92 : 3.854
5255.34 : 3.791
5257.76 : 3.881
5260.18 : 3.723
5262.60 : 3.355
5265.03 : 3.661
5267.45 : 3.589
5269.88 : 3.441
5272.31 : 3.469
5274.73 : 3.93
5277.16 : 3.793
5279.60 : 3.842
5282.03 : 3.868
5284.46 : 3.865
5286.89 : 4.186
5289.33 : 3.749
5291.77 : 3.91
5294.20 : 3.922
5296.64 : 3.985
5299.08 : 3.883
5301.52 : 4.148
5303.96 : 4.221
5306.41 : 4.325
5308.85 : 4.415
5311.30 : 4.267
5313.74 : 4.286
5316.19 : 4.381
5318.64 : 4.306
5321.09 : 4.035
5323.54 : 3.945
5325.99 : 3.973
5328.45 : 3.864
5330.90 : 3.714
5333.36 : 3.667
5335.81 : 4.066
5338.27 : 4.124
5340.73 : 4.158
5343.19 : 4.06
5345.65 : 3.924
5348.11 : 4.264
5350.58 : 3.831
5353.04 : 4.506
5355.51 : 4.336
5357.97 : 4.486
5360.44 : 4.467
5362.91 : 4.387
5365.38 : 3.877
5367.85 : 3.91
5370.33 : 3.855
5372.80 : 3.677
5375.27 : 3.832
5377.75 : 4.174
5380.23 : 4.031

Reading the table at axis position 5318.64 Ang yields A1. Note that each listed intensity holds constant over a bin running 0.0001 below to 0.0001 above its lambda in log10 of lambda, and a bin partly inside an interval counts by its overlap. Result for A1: 4.306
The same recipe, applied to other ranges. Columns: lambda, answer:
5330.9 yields 3.714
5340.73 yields 4.158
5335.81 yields 4.066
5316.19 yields 4.381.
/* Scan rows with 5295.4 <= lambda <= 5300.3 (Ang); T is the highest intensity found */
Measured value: 3.985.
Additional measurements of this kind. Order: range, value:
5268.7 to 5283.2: 3.93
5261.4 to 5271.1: 3.661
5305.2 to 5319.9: 4.415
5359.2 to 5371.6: 4.467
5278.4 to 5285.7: 3.868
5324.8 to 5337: 4.066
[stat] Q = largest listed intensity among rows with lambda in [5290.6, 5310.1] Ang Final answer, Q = 4.415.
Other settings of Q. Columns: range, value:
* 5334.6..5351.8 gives 4.264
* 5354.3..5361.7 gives 4.486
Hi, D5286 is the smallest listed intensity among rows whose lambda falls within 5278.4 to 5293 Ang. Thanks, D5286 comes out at 3.749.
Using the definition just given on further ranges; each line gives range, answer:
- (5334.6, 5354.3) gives 3.831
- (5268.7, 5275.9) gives 3.441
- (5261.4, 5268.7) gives 3.355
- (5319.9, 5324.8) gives 3.945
